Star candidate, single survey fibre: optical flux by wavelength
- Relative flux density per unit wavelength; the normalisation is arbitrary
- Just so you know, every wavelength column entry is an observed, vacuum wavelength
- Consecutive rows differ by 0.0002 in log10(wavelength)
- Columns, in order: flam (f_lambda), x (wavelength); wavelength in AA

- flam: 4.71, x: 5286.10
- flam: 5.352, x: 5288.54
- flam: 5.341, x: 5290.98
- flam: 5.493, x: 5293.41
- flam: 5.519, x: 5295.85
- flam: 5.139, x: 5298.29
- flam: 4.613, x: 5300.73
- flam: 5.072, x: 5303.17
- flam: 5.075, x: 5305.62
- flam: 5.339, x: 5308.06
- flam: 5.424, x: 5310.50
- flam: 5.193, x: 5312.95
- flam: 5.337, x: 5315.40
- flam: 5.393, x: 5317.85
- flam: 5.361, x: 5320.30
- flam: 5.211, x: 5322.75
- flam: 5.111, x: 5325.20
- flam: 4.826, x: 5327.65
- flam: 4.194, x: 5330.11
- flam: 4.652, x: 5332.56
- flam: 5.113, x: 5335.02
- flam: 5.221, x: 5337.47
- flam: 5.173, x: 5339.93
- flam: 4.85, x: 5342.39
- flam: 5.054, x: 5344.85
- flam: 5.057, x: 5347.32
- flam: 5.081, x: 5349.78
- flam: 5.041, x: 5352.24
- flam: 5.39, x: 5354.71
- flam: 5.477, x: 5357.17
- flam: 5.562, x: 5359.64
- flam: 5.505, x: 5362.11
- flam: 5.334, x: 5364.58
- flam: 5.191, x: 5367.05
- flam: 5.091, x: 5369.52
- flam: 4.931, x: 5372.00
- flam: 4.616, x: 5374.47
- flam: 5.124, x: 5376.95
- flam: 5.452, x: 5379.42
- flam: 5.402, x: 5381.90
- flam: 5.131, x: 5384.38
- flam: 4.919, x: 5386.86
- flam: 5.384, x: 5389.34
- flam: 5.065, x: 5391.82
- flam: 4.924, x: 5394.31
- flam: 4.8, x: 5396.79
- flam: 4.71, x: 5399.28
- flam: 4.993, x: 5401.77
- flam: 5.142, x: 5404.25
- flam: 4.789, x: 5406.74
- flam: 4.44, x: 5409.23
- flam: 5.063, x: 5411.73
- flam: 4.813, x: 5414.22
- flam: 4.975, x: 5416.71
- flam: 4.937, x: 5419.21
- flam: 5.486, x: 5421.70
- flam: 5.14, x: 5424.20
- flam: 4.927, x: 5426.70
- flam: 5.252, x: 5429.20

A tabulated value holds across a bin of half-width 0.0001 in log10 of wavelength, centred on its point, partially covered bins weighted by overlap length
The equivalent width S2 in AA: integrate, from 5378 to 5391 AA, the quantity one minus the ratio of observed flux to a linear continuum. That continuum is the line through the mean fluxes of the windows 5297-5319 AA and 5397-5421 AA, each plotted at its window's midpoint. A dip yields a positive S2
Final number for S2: -0.8 AA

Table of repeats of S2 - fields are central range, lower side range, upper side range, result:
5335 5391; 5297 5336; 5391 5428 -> -1.94 AA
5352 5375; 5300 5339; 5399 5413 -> -1.24 AA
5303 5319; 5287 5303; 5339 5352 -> -0.34 AA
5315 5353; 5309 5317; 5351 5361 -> 2.20 AA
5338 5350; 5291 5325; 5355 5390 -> 0.42 AA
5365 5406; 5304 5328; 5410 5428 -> 0.34 AA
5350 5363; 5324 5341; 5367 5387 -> -0.94 AA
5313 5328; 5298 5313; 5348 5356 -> -0.27 AA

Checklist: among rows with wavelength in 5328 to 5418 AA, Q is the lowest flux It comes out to 4.194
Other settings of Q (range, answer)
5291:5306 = 4.613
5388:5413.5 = 4.44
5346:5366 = 5.041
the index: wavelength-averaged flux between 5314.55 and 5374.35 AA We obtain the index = 5.12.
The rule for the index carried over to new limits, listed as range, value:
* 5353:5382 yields 5.25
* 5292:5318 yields 5.23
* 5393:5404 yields 4.88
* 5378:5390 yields 5.25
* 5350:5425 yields 5.09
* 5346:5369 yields 5.29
